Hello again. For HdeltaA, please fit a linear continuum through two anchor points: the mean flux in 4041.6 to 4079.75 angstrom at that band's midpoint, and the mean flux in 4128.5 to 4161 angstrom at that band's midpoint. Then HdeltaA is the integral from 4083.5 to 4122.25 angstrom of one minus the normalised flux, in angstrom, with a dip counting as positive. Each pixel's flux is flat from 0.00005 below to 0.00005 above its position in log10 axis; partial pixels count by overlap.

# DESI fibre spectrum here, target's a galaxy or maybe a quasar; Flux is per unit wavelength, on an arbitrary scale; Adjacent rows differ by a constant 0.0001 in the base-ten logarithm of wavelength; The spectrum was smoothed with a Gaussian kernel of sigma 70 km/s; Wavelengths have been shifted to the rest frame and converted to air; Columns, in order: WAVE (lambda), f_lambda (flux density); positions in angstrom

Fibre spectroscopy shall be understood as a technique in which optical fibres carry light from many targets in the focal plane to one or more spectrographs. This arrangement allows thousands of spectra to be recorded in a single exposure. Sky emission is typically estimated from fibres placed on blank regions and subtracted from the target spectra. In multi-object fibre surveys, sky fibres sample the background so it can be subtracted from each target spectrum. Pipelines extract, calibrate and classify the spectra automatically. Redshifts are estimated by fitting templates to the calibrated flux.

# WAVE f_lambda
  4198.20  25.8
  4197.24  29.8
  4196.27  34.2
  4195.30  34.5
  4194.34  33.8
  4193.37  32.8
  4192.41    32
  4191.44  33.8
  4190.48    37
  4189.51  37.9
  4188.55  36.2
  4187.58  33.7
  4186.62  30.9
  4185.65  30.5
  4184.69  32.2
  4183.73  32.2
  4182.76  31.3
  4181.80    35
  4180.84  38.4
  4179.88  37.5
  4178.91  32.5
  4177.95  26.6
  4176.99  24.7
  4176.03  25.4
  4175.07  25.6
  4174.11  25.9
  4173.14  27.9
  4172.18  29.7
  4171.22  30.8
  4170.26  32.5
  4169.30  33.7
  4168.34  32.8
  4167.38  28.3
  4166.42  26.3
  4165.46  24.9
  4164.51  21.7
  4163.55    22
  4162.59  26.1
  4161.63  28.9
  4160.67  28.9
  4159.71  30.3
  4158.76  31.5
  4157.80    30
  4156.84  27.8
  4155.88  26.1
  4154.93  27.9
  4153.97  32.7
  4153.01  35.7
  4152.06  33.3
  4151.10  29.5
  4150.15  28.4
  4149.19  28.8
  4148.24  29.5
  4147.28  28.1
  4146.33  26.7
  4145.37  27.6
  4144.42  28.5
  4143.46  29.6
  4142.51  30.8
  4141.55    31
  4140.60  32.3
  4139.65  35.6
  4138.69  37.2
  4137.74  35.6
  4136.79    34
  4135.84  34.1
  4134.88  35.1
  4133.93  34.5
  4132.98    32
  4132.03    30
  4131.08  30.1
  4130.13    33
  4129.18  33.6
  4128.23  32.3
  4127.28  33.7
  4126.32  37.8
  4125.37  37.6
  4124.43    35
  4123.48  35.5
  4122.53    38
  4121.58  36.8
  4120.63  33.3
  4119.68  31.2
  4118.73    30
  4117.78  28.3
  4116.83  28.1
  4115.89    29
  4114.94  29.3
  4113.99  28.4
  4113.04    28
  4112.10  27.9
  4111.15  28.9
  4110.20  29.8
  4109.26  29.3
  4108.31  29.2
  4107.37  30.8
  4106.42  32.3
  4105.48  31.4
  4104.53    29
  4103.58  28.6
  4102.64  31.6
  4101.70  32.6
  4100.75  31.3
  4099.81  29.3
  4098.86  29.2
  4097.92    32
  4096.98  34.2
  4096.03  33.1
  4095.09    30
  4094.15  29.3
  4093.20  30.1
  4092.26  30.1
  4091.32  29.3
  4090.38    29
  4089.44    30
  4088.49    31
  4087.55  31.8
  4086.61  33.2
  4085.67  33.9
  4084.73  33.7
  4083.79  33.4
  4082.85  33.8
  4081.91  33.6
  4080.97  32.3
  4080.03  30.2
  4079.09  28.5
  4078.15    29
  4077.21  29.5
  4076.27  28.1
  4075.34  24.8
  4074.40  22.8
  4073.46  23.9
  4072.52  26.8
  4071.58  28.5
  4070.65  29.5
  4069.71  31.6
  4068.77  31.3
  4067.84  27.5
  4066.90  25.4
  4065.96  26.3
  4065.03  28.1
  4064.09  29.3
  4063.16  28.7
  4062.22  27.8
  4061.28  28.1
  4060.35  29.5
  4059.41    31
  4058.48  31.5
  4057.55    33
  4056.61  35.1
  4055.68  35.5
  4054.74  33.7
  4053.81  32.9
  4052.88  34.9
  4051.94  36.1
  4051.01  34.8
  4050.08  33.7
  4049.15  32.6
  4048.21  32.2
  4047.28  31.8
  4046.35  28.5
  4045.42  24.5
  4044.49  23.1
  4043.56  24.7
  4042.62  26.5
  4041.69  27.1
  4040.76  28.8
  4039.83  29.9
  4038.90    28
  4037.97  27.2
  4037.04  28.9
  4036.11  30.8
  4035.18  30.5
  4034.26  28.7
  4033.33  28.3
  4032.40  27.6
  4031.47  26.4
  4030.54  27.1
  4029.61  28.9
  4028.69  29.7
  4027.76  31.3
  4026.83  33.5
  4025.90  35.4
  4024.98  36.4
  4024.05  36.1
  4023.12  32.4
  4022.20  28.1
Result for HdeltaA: -0.5 angstrom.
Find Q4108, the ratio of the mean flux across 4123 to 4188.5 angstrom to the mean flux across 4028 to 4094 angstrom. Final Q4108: 1.04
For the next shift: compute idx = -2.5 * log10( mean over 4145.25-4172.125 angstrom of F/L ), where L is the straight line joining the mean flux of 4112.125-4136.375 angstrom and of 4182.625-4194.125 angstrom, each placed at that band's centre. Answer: 0.14 mag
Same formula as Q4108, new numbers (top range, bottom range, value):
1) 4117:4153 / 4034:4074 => 1.09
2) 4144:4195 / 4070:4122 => 1.00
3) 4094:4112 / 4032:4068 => 1.03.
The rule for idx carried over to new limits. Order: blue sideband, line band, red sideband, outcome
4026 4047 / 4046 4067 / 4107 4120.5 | -0.104 mag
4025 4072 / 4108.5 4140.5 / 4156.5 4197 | -0.072 mag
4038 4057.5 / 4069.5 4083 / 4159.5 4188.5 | 0.065 mag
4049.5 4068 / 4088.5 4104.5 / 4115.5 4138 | 0.062 mag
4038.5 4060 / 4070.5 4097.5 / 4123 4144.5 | 0.064 mag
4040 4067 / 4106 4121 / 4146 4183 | 0.006 mag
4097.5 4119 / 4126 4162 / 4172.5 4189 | -0.036 mag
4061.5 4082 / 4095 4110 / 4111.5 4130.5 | -0.004 mag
